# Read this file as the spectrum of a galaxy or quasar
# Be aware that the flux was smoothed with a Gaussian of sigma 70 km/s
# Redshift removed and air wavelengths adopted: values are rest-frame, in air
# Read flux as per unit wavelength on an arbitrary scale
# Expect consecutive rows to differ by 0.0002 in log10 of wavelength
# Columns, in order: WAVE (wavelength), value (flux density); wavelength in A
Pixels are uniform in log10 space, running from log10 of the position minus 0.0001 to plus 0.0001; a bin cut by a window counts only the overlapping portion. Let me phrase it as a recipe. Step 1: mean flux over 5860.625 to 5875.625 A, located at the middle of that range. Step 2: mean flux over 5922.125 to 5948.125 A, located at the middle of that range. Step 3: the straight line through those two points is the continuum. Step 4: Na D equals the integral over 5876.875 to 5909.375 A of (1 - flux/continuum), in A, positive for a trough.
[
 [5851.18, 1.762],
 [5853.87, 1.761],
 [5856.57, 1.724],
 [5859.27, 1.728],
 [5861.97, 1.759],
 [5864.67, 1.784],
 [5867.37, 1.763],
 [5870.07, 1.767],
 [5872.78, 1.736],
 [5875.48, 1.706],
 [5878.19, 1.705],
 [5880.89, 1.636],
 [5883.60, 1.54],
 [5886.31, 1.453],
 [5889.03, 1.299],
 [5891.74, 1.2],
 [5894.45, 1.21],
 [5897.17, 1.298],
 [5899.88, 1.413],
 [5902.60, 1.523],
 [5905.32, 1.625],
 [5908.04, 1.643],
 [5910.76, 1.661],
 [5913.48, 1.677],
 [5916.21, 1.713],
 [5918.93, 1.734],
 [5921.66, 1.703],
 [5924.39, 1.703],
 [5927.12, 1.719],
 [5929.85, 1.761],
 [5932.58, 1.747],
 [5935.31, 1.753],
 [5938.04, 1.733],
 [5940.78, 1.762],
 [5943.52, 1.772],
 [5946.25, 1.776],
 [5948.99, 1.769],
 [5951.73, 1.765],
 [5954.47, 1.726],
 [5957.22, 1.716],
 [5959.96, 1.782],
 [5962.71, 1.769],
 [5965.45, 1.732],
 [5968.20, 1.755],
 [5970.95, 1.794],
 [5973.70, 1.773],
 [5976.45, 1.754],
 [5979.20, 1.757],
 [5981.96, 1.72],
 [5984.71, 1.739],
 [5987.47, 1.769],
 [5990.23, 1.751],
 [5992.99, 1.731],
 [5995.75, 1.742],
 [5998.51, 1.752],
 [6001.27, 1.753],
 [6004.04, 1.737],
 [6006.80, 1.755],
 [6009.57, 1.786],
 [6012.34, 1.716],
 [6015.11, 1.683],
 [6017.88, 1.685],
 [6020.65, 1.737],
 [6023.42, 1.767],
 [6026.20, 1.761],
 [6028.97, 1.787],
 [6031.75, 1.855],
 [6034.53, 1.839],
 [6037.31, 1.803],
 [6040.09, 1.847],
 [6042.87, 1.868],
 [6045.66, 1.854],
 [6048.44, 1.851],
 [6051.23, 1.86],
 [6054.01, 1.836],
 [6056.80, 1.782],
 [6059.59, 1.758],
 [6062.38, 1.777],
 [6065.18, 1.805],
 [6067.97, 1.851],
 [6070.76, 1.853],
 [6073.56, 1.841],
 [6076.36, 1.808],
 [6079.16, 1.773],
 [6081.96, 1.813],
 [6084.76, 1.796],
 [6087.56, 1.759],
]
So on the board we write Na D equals 5.4 A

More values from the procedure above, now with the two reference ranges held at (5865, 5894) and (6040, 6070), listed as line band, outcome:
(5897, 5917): 0.4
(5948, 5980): -1.2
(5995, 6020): 0.3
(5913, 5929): -0.7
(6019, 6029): 0.1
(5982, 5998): -0.1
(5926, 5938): -0.7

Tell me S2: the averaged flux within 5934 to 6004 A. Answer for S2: 1.75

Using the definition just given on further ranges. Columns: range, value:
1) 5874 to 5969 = 1.64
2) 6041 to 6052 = 1.86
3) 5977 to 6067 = 1.78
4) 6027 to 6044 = 1.83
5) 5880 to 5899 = 1.37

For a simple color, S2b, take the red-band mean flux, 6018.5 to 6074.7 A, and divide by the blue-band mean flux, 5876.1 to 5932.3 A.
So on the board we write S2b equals 1.16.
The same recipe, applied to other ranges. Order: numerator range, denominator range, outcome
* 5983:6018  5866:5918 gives 1.12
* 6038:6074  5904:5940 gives 1.07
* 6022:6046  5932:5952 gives 1.03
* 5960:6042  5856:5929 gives 1.10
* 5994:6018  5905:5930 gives 1.03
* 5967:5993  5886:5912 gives 1.23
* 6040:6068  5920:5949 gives 1.05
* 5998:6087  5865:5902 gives 1.18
